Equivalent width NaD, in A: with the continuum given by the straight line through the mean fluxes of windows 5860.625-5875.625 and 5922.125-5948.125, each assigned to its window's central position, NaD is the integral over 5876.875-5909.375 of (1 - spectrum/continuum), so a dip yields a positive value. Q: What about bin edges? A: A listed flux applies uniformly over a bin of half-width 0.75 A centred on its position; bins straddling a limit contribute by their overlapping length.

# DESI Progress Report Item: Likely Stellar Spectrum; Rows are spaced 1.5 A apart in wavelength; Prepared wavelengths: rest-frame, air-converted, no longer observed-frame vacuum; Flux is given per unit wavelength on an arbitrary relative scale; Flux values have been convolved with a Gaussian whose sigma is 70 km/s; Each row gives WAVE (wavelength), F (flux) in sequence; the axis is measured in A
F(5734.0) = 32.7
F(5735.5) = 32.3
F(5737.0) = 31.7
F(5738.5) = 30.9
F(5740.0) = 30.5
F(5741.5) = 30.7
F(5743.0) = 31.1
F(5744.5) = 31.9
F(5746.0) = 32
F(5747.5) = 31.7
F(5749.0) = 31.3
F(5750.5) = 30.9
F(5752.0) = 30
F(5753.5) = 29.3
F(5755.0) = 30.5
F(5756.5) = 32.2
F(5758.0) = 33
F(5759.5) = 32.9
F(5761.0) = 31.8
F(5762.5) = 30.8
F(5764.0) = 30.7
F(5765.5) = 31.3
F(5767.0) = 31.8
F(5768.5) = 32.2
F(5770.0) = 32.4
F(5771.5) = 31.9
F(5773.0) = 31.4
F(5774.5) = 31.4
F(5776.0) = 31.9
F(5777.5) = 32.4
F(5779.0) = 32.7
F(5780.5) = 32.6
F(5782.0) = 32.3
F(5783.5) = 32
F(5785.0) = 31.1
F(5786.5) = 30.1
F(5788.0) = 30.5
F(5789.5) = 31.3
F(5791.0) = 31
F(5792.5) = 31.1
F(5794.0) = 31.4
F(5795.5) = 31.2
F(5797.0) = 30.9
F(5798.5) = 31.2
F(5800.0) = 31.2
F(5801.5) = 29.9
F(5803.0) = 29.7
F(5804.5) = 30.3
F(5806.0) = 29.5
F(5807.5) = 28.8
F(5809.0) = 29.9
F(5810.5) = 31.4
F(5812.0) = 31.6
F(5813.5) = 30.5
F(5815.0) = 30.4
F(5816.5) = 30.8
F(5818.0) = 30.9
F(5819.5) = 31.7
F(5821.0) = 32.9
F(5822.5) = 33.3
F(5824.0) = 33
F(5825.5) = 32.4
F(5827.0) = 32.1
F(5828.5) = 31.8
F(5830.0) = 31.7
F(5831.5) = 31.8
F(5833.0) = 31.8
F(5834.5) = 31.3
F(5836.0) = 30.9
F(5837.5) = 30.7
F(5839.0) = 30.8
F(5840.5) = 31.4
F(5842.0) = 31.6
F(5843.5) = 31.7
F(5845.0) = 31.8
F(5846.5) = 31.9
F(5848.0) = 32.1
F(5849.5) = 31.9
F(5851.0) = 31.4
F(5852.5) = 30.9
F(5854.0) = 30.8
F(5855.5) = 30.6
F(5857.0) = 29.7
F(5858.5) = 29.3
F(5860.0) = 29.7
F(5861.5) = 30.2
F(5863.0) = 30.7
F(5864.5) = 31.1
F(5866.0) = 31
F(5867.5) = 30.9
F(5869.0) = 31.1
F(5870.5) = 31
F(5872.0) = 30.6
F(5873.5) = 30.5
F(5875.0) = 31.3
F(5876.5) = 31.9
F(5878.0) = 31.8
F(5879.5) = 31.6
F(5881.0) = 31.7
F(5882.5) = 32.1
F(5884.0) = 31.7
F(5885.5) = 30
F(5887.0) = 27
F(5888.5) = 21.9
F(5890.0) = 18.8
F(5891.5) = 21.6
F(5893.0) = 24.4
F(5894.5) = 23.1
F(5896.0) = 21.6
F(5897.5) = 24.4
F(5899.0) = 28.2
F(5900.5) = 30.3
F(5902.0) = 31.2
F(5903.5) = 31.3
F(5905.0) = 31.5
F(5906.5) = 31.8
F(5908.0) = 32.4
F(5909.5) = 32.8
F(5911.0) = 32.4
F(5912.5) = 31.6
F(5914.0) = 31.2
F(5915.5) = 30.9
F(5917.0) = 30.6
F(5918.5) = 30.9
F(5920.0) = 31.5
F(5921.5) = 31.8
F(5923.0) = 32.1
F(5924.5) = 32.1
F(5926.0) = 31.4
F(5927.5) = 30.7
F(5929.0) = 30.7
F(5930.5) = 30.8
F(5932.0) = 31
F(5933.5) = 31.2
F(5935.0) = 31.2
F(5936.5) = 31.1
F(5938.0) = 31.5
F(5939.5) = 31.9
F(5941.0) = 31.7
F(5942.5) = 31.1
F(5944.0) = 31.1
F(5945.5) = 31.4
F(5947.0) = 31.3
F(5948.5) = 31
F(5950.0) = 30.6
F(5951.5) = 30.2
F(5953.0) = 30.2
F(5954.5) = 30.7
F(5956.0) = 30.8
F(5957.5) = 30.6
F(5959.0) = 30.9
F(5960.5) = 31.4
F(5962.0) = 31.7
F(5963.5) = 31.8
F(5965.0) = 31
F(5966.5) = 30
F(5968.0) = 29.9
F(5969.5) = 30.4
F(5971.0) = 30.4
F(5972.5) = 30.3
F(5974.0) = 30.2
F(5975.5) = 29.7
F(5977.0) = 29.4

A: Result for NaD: 3.0 A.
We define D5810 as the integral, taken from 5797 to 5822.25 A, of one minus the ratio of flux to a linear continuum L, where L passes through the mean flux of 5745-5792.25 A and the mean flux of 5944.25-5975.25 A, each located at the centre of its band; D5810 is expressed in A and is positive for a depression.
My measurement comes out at 0.51 A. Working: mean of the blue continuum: 31.5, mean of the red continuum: 30.7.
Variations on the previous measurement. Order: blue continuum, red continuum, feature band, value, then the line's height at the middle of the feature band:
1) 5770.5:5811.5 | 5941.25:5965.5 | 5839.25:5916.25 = 2.94 A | 31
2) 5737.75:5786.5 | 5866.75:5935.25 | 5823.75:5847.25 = -0.79 A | 30.6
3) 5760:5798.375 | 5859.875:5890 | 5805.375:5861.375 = -0.86 A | 30.7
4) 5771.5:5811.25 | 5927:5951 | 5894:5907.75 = 1.20 A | 31.1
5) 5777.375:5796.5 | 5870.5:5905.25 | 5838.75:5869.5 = -1.76 A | 29.3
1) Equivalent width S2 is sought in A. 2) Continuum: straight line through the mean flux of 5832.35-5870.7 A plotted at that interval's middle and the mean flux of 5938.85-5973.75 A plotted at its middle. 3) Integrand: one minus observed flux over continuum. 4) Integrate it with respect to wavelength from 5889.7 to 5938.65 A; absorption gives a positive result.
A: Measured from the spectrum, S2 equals 1.9 A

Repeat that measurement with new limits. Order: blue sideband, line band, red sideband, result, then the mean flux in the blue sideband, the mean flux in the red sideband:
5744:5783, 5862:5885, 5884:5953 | -0.71 A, 31.7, 29.7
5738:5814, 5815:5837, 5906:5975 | -0.45 A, 31.2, 31.1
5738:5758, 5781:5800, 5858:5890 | -0.28 A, 31.1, 30.1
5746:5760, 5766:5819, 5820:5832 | 1.24 A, 31.3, 32.4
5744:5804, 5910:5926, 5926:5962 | -0.23 A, 31.4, 31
